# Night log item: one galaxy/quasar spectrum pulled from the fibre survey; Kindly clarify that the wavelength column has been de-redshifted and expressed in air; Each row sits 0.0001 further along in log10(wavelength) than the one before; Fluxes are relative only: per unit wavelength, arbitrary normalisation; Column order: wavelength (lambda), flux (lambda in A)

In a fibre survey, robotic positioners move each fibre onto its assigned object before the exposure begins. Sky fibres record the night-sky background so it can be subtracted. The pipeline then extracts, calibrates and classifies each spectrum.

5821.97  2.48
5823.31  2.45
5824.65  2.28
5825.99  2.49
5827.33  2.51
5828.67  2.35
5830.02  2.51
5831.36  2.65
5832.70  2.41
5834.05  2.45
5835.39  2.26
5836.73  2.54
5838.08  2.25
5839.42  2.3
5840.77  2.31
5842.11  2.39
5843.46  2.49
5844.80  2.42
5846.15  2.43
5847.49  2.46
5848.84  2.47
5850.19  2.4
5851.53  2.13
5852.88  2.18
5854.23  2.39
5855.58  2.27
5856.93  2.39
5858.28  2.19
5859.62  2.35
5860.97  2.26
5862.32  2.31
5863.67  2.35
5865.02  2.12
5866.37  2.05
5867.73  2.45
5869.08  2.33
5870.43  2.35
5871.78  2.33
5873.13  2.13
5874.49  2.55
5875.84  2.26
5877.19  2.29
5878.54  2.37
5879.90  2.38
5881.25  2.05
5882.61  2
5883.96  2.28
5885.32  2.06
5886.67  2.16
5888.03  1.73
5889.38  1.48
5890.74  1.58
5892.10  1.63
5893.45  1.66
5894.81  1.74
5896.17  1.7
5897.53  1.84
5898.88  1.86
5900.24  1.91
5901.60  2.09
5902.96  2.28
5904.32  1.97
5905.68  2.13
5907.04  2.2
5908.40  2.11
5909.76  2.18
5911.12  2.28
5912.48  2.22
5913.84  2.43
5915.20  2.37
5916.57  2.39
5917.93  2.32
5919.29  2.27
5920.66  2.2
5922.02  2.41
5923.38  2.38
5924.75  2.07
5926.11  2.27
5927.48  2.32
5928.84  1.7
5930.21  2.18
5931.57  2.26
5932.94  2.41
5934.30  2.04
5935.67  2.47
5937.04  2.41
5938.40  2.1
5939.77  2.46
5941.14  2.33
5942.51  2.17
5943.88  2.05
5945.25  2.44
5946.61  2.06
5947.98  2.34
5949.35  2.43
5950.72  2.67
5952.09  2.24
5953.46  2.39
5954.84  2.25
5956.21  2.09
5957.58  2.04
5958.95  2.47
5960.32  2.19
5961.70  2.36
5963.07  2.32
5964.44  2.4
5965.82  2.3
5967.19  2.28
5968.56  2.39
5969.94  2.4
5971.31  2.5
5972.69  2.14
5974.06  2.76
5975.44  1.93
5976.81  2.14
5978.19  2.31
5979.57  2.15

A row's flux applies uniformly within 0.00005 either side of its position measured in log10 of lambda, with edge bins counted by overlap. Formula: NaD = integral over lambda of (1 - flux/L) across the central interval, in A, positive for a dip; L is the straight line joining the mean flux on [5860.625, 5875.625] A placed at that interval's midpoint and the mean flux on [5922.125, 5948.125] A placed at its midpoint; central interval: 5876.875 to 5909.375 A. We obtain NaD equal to 4.21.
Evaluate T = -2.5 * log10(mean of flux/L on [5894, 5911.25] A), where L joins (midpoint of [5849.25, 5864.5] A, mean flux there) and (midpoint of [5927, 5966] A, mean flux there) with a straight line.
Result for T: 0.14 mag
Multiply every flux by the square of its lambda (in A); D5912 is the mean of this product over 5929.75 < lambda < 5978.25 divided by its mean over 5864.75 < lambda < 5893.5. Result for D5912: 1.12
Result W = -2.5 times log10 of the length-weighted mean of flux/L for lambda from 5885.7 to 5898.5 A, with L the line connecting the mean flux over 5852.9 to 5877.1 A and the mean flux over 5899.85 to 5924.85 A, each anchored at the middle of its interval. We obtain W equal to 0.28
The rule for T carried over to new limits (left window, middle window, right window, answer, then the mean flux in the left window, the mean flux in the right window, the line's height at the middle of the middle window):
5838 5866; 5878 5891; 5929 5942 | 0.144 mag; 2.33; 2.27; 2.3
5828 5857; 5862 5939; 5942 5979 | 0.094 mag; 2.38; 2.3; 2.34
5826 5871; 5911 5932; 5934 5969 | 0.029 mag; 2.36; 2.3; 2.32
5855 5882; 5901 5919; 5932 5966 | 0.030 mag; 2.29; 2.3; 2.29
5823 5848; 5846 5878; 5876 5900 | -0.066 mag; 2.42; 1.94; 2.18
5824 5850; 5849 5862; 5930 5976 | 0.050 mag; 2.42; 2.3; 2.4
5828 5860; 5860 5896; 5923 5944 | 0.105 mag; 2.37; 2.23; 2.32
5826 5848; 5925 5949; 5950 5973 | 0.050 mag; 2.42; 2.32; 2.34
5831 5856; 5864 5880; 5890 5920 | -0.035 mag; 2.38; 2.05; 2.23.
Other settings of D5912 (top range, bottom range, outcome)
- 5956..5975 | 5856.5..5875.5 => 1.05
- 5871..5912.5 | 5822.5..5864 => 0.87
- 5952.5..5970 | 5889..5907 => 1.26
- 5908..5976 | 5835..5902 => 1.08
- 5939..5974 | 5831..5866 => 1.02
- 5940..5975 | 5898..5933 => 1.07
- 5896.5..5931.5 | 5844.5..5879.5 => 0.95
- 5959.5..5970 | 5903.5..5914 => 1.09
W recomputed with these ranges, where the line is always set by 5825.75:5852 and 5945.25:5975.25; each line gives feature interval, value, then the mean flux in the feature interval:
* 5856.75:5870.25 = 0.05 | 2.28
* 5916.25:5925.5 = 0.03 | 2.29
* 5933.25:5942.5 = 0.02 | 2.3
